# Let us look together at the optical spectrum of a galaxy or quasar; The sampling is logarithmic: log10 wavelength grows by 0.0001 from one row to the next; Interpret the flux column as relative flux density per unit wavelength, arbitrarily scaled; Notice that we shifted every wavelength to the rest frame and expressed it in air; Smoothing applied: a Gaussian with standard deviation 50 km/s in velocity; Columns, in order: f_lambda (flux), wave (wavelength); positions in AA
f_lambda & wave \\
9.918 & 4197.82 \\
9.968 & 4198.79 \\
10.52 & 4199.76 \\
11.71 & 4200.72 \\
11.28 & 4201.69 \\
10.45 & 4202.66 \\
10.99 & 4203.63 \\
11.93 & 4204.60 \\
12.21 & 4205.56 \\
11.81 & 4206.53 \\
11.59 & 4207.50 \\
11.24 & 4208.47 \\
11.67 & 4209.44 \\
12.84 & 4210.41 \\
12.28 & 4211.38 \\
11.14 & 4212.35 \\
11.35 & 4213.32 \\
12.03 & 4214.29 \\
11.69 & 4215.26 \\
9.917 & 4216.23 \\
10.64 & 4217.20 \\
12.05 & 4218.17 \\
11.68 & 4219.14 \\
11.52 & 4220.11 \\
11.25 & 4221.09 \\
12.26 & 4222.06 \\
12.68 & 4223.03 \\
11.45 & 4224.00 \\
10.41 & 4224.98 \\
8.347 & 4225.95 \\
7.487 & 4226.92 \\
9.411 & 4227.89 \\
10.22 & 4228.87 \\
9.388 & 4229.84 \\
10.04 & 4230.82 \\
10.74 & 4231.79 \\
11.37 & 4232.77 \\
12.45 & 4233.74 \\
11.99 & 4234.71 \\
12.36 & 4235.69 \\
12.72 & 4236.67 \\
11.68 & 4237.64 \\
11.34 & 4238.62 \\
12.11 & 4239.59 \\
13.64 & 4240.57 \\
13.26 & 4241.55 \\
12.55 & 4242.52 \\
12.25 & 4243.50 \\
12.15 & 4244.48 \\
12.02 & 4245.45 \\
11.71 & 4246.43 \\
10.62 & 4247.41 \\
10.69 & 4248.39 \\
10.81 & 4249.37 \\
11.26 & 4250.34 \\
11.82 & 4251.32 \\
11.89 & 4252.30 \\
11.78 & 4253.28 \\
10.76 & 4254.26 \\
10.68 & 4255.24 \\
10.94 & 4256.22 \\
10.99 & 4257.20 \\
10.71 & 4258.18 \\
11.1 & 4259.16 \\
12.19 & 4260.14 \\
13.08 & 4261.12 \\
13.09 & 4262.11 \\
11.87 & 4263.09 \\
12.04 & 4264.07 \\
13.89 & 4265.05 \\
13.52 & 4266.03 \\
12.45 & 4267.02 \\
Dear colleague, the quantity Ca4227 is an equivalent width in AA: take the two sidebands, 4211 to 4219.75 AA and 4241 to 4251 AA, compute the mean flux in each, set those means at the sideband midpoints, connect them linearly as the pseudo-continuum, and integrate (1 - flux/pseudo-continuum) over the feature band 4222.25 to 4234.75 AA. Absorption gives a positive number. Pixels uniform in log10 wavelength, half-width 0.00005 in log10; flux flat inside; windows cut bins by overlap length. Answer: 1.2 AA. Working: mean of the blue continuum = 11.4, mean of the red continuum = 11.7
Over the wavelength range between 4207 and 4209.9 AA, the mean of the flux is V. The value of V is 11.5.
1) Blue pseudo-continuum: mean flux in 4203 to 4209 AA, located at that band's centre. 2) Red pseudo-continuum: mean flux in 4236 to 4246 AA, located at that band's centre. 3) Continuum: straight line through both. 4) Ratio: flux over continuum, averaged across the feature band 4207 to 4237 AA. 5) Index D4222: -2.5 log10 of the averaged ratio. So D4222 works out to 0.074 mag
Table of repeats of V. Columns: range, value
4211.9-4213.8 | 11.2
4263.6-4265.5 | 13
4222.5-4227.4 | 10.1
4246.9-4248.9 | 10.6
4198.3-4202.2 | 10.9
